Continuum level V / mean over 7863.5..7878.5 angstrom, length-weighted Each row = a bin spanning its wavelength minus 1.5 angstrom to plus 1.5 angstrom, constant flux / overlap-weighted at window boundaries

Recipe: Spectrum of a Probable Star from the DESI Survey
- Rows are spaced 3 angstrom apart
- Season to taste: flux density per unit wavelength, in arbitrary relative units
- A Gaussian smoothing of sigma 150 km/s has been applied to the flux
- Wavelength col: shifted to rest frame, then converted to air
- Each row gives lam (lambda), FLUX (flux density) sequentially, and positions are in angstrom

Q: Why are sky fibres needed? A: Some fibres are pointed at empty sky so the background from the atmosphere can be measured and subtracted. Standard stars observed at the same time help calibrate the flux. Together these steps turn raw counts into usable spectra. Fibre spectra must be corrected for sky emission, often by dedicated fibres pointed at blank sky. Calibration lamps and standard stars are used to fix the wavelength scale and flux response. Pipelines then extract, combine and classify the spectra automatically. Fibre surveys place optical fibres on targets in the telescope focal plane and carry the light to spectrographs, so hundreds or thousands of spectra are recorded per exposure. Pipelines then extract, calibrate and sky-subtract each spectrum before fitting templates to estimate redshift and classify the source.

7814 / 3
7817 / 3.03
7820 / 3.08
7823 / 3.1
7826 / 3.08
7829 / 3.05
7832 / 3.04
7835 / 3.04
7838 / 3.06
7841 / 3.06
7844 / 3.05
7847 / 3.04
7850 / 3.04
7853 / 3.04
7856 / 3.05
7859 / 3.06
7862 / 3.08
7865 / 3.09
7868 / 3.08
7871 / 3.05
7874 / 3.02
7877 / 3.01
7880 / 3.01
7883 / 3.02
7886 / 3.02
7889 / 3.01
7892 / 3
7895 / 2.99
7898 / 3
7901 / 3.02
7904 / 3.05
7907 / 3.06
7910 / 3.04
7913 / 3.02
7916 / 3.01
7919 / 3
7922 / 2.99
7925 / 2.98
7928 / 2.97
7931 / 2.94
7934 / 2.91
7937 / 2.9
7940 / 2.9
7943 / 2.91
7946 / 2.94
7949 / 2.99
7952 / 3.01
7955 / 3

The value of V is 3.05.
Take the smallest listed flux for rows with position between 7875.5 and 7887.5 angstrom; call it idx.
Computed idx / 3.01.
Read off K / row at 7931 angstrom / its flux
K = 2.94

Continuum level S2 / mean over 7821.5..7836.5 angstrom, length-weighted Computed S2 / 3.06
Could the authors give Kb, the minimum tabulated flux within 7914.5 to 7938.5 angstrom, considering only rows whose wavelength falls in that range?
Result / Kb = 2.9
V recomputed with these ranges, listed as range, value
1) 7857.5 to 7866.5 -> 3.08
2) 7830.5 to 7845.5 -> 3.05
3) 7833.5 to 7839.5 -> 3.05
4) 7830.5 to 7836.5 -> 3.04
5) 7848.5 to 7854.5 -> 3.04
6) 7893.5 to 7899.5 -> 2.99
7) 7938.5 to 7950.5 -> 2.94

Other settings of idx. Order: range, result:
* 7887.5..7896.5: 2.99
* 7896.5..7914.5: 3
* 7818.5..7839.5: 3.04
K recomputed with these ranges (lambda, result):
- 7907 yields 3.06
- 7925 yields 2.98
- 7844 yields 3.05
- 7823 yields 3.1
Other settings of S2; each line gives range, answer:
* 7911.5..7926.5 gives 3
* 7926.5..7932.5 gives 2.96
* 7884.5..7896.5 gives 3.01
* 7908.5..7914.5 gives 3.03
